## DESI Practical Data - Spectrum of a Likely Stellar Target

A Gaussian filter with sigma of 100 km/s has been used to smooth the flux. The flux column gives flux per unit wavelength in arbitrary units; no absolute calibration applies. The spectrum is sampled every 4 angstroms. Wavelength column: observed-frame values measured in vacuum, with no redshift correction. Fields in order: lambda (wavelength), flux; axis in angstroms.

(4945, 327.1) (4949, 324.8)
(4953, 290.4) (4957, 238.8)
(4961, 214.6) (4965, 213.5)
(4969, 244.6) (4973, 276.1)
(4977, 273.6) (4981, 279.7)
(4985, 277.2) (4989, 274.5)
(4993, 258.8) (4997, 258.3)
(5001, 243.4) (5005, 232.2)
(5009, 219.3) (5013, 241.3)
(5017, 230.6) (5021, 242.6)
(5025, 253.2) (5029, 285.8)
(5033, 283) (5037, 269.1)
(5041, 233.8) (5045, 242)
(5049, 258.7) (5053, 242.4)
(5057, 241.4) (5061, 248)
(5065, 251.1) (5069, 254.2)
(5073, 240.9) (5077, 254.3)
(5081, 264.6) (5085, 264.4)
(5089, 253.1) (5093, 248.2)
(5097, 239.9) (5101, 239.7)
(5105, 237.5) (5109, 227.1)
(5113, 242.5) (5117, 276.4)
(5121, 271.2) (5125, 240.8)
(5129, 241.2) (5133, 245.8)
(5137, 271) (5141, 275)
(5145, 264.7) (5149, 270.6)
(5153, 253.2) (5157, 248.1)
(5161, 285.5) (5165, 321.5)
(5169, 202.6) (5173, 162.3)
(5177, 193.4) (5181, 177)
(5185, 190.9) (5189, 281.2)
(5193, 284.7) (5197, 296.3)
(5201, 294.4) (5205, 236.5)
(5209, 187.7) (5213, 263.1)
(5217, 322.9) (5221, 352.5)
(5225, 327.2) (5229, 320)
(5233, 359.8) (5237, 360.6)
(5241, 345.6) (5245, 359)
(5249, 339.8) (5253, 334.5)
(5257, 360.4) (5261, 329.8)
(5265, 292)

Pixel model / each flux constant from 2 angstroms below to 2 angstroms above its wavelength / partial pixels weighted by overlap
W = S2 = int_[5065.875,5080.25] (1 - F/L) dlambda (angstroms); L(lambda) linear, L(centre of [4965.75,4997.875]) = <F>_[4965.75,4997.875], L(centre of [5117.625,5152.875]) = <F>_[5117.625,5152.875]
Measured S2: 0.6 angstroms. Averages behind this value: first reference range 266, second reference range 260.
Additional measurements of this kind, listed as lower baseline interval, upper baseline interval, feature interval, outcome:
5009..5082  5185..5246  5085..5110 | 2.2 angstroms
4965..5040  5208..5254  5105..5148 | 5.7 angstroms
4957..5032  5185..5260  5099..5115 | 2.5 angstroms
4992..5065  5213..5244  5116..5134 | 2.3 angstroms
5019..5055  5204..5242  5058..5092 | 1.8 angstroms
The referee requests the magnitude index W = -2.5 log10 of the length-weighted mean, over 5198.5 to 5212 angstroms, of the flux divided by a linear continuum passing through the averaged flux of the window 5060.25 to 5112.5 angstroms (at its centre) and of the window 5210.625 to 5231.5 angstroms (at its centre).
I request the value 0.25 mag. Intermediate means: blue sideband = 248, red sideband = 316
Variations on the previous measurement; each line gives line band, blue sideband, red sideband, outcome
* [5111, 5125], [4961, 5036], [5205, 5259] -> 0.114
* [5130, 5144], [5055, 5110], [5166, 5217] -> -0.088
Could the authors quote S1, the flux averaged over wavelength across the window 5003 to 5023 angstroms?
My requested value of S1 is 233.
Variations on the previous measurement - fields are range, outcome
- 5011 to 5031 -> 251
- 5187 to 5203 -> 289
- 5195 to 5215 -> 256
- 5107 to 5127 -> 252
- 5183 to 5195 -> 252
